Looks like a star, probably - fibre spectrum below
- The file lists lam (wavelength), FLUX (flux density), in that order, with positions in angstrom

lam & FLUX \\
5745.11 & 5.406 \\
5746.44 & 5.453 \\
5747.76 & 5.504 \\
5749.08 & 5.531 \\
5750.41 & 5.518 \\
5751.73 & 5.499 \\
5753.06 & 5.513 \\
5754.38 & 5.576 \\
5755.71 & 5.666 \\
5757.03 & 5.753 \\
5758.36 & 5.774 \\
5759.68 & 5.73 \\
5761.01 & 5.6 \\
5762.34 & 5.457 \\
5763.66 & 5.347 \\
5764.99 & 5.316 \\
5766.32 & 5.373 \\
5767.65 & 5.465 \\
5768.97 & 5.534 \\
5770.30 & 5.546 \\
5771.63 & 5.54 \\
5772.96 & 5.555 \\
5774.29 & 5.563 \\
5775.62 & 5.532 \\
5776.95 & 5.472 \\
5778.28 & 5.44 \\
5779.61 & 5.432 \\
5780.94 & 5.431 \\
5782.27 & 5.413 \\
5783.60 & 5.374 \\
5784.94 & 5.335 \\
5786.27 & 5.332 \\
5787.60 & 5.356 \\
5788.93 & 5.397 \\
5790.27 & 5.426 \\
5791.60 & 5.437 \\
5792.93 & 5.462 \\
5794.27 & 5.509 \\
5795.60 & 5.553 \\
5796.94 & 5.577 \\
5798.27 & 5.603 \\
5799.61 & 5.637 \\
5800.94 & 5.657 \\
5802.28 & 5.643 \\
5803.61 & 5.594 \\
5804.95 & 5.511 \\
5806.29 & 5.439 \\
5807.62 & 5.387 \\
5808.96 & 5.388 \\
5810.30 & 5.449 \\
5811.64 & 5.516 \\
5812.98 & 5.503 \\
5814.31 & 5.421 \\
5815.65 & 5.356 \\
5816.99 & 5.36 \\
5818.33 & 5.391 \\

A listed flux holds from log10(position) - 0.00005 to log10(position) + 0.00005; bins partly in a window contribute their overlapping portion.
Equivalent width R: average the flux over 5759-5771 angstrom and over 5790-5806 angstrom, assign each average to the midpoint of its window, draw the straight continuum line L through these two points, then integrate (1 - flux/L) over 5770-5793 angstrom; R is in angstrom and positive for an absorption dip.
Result 0.3 angstrom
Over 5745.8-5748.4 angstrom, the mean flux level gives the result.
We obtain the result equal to 5.49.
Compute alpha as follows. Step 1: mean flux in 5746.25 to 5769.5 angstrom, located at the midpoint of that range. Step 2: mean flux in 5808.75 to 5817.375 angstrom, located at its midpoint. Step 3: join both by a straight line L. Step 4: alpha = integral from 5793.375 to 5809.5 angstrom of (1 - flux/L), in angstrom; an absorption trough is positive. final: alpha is -0.26 angstrom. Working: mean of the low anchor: 5.54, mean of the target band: 5.54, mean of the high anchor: 5.43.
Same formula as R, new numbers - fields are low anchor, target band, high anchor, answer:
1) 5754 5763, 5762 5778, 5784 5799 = 0.3 angstrom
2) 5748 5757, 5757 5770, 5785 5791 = 0.0 angstrom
